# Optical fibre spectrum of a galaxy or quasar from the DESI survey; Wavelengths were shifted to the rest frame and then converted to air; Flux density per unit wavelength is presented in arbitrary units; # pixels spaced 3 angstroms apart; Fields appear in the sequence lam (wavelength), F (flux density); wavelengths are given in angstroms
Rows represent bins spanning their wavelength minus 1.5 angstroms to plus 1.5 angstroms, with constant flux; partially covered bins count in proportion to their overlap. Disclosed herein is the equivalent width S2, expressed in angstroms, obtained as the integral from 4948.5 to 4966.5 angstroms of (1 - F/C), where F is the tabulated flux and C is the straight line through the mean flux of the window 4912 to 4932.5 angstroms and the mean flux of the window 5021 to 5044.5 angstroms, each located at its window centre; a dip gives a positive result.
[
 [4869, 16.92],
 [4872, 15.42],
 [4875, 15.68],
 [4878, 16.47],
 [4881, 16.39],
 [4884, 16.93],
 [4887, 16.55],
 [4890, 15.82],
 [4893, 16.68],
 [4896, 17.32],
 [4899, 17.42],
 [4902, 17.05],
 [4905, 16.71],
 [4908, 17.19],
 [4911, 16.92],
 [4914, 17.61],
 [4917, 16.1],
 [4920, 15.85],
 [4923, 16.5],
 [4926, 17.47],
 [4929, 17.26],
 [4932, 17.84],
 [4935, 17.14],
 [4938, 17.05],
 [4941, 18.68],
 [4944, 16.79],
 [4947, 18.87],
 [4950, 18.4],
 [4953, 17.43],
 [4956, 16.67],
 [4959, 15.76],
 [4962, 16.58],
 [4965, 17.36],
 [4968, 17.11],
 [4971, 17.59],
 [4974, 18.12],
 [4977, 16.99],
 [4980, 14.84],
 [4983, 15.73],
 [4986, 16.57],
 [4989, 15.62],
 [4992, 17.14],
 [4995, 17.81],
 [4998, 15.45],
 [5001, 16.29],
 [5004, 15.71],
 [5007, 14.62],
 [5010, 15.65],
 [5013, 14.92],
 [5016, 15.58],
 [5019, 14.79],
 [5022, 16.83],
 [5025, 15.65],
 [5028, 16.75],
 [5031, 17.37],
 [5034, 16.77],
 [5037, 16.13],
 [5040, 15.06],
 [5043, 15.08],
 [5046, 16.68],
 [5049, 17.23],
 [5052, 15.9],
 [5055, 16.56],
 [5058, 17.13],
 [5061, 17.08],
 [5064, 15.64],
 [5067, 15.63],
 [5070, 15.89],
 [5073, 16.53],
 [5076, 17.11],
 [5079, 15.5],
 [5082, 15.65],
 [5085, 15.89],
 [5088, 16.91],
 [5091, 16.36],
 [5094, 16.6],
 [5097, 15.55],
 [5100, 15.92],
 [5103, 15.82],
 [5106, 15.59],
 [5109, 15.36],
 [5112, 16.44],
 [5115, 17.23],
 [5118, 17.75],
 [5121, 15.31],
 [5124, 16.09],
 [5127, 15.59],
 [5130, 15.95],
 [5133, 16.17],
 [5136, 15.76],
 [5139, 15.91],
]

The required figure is -0.4 angstroms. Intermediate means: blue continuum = 16.9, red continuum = 16.2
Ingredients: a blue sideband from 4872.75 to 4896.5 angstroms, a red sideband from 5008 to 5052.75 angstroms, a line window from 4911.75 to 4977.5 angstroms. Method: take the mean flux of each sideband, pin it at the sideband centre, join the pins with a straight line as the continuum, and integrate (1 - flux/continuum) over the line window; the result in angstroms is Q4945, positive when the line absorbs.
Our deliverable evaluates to -4.0 angstroms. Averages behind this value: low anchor 16.4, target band 17.2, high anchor 16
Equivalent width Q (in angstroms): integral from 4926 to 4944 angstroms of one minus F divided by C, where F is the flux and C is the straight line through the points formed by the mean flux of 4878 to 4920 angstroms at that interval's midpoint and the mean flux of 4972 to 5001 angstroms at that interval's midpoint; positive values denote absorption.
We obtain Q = -0.9 angstroms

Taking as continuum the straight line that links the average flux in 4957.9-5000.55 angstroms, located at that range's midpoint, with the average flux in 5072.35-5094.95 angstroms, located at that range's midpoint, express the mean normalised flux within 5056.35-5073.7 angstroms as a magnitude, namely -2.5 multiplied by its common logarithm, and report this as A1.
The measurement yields 0.00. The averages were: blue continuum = 16.6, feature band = 16.3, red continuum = 16.3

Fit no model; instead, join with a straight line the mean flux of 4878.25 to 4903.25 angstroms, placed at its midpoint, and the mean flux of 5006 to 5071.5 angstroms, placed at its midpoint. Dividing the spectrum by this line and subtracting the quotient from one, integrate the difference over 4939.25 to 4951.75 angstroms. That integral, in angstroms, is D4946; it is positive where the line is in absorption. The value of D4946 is -1.3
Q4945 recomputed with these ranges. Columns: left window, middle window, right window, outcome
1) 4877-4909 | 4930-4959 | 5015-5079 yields -1.7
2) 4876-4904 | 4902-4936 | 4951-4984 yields -0.5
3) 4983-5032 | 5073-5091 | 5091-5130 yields -0.2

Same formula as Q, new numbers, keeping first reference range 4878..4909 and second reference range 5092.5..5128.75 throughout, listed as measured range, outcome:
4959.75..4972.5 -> -0.40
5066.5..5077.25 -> -0.07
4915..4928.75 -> 0.08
